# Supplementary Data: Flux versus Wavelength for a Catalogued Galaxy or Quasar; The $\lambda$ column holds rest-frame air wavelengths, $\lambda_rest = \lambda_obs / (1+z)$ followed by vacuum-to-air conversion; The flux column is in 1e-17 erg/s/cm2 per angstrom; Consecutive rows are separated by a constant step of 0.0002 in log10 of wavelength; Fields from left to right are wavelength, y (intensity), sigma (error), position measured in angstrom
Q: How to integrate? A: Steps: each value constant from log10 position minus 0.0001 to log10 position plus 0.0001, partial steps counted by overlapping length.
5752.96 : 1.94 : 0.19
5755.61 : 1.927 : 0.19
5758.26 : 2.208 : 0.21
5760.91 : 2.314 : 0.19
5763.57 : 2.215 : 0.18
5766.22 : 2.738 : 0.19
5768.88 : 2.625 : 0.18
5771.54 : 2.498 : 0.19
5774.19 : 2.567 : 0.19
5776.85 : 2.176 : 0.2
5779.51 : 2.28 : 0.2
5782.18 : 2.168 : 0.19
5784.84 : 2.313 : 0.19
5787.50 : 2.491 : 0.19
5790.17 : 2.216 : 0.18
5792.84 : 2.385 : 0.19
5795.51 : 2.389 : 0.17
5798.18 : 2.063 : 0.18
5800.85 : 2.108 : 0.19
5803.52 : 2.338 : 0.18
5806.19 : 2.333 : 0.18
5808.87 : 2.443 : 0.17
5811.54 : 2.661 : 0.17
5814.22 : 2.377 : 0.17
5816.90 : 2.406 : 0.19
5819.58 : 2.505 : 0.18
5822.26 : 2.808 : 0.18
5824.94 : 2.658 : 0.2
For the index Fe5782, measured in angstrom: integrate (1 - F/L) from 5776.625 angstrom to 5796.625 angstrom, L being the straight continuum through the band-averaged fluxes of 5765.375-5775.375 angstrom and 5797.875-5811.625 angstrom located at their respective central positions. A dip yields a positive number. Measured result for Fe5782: 1.3 angstrom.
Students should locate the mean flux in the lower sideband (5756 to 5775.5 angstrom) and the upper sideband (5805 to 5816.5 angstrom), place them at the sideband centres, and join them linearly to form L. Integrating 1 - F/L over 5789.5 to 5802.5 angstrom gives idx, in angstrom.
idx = 1.1 angstrom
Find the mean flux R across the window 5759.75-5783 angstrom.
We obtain 2.4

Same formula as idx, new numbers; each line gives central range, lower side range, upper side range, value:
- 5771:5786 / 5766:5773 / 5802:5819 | 1.4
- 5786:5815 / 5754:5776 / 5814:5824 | 1.7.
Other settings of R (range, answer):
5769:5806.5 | 2.32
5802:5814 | 2.43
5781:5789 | 2.33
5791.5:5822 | 2.38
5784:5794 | 2.35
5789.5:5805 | 2.25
